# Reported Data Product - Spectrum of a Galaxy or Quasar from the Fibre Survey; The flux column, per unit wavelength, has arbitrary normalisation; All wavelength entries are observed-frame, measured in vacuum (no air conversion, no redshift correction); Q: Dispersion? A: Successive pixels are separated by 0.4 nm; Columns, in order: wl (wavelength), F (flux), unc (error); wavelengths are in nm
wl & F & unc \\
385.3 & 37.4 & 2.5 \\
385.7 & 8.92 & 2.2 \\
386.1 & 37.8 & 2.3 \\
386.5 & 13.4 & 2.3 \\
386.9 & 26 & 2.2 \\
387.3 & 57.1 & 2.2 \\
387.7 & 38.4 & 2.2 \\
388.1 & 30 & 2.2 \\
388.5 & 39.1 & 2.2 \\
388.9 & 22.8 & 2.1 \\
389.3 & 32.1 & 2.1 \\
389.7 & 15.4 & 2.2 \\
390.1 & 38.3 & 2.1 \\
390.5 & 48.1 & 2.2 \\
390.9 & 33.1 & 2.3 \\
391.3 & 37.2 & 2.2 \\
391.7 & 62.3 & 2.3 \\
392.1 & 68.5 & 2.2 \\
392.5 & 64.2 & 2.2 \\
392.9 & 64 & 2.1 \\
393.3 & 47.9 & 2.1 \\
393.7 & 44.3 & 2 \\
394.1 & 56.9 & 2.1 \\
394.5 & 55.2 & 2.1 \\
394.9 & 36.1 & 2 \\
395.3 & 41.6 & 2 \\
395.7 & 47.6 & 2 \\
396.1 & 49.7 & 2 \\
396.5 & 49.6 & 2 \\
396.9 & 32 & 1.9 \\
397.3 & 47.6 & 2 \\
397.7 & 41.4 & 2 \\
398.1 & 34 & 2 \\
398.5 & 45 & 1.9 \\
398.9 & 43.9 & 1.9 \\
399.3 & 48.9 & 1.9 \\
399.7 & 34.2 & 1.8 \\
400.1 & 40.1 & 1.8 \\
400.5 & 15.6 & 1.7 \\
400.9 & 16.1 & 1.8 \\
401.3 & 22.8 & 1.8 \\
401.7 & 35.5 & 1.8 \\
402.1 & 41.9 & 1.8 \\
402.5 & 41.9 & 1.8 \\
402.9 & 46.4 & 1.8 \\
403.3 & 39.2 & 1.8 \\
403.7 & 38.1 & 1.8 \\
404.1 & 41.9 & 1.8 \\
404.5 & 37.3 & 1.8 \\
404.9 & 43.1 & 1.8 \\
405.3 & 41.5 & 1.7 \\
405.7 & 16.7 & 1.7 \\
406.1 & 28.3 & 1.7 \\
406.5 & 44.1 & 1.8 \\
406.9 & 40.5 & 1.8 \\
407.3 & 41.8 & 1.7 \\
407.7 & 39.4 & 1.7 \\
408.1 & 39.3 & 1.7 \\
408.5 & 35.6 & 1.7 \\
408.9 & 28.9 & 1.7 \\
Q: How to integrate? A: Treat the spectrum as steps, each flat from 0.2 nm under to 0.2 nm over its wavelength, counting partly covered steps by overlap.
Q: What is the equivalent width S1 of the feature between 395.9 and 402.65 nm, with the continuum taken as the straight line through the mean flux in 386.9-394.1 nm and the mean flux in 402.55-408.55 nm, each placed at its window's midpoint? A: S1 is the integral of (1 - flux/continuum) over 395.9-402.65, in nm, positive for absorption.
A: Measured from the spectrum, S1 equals 0.50 nm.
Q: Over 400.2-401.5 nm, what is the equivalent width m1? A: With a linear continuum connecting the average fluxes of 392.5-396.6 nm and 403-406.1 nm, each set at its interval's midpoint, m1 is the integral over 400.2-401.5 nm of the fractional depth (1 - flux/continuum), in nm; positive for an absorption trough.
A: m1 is 0.68 nm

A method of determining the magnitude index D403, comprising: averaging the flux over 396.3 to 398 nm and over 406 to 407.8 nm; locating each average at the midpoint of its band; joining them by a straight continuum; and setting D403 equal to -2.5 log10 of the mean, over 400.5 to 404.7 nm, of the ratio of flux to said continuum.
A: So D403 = 0.15 mag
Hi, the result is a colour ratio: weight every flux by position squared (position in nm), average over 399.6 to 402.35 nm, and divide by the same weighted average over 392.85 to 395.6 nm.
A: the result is 0.6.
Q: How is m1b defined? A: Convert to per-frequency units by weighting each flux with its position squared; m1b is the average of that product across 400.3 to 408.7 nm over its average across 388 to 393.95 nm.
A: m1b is 0.87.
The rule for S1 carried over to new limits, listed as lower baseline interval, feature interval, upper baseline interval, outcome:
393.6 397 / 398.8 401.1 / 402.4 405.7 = 0.55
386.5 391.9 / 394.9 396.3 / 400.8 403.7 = -0.35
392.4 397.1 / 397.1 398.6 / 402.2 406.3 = 0.11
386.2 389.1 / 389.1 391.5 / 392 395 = 0.49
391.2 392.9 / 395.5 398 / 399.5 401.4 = -0.20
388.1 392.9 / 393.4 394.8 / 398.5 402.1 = -0.42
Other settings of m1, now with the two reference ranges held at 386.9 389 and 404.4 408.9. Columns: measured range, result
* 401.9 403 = -0.190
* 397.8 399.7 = -0.263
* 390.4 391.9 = -0.323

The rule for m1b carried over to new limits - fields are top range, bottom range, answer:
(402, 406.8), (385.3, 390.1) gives 1.39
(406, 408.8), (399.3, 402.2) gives 1.31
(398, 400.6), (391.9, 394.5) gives 0.69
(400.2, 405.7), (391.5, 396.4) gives 0.69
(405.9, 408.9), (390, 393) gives 0.79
